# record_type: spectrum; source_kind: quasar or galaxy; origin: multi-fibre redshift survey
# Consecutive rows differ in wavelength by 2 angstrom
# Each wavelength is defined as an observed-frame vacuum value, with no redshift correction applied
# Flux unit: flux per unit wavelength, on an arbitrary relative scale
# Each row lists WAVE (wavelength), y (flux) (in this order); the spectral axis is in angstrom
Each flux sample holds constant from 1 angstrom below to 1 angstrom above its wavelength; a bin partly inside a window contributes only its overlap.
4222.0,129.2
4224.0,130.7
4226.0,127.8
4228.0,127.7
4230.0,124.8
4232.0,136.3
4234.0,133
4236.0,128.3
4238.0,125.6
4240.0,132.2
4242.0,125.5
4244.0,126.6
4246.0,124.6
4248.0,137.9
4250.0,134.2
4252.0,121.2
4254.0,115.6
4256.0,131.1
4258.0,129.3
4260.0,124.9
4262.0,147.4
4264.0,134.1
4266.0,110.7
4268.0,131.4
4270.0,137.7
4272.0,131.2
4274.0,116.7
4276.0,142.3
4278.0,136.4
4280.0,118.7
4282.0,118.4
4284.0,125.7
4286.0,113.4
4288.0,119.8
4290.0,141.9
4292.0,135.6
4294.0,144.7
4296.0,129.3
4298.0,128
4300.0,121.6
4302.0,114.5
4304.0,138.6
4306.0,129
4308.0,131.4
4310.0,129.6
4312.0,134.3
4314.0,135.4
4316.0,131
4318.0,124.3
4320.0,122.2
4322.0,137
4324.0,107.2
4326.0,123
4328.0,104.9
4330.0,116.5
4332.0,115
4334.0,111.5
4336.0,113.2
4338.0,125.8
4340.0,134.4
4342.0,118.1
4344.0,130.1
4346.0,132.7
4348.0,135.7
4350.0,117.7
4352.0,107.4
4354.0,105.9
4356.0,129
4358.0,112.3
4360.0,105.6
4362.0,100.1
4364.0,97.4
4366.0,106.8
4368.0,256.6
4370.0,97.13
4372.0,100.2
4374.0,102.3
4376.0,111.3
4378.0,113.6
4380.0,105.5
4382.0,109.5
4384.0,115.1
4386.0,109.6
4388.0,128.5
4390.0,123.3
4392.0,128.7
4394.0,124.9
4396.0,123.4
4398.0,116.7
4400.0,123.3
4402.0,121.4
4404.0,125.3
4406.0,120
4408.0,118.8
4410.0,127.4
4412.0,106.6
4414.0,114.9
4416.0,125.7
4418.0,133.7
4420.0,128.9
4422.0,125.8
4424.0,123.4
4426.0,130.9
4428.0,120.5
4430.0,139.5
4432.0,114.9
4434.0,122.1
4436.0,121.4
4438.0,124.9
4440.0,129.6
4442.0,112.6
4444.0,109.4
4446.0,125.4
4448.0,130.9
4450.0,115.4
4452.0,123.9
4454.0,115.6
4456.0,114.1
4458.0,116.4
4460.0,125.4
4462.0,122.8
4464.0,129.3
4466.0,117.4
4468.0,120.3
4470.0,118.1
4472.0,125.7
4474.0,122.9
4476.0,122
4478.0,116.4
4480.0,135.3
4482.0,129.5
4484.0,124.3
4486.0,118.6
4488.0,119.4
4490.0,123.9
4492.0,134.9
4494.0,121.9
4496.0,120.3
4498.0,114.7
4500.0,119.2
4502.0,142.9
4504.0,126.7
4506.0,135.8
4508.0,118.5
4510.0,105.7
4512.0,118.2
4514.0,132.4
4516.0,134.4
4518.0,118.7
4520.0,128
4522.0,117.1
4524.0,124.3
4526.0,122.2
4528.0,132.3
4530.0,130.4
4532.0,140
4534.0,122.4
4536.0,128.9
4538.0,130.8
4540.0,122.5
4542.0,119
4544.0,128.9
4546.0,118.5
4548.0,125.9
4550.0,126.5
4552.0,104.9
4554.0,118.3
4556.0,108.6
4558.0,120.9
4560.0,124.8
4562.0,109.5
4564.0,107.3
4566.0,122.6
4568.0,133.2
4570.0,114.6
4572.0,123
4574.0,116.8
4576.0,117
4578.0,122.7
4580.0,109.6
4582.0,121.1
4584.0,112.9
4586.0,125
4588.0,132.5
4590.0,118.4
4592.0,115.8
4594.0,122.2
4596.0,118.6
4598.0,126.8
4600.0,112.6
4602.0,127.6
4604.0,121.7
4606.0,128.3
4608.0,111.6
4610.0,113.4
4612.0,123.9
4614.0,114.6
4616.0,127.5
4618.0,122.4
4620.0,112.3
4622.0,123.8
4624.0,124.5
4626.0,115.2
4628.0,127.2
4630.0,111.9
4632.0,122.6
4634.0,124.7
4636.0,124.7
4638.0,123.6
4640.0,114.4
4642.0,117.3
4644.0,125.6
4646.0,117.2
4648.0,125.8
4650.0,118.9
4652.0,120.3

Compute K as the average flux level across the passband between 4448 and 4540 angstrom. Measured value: 124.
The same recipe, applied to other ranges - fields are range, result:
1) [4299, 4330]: 125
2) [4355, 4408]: 120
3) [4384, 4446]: 122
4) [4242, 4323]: 129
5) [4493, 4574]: 123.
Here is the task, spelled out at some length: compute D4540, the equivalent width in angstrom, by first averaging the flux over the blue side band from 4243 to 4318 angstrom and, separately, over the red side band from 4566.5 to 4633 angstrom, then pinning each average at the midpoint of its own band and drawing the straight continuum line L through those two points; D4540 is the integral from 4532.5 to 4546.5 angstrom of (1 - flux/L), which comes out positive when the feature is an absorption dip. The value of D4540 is -0.4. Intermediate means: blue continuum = 129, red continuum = 120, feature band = 125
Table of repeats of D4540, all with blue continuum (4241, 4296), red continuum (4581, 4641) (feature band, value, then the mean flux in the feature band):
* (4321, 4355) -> 1.97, 120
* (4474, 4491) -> 0.02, 124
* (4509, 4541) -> -0.72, 126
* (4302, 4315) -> -0.38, 132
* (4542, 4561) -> 0.38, 120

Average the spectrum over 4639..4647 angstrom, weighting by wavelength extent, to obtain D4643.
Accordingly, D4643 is 119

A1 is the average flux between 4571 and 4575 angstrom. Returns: 120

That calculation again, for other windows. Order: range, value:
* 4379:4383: 108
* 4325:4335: 114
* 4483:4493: 124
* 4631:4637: 124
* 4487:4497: 124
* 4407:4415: 117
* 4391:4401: 123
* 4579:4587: 117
